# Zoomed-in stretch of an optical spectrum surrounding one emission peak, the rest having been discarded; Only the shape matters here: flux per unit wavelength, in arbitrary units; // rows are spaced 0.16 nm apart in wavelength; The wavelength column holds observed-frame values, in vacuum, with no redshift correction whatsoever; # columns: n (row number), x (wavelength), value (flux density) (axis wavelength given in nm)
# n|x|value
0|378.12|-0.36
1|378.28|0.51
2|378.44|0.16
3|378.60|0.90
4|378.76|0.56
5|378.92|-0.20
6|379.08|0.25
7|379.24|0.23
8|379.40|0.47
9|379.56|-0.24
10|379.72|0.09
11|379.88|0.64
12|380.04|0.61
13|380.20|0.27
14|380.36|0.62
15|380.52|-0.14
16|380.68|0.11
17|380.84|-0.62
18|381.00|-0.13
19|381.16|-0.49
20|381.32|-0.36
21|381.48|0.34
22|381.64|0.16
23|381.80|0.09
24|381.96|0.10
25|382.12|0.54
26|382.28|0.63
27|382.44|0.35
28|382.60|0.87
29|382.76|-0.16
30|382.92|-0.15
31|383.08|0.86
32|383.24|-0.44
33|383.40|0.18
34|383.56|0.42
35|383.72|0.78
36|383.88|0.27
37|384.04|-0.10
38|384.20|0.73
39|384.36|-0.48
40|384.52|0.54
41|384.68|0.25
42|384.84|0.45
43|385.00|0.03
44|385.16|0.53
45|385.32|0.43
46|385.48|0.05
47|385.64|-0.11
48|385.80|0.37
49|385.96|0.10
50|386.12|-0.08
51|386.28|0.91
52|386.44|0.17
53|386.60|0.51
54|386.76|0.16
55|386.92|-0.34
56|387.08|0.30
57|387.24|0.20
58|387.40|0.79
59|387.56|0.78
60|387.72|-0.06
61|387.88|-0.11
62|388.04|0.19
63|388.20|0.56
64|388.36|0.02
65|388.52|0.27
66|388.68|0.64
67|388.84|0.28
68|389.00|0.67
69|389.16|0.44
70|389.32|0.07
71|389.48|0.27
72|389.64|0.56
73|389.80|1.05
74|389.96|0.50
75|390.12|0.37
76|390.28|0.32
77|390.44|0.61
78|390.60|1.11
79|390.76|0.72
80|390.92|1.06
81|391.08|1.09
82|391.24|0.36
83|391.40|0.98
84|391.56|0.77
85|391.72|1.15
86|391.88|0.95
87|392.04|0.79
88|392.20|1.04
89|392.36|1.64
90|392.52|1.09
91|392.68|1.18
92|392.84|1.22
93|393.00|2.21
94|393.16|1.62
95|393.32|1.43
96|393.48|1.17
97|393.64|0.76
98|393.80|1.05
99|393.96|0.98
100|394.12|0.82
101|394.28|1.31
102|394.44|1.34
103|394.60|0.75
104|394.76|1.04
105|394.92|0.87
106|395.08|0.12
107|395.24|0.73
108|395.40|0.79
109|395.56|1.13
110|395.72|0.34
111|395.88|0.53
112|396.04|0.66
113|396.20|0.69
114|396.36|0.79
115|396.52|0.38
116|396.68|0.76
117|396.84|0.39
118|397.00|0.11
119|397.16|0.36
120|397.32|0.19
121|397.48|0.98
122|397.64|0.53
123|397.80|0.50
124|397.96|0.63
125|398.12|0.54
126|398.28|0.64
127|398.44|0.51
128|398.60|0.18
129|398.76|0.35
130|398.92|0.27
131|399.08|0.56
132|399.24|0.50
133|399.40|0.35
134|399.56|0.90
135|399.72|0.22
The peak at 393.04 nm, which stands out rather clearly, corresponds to Lyman alpha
